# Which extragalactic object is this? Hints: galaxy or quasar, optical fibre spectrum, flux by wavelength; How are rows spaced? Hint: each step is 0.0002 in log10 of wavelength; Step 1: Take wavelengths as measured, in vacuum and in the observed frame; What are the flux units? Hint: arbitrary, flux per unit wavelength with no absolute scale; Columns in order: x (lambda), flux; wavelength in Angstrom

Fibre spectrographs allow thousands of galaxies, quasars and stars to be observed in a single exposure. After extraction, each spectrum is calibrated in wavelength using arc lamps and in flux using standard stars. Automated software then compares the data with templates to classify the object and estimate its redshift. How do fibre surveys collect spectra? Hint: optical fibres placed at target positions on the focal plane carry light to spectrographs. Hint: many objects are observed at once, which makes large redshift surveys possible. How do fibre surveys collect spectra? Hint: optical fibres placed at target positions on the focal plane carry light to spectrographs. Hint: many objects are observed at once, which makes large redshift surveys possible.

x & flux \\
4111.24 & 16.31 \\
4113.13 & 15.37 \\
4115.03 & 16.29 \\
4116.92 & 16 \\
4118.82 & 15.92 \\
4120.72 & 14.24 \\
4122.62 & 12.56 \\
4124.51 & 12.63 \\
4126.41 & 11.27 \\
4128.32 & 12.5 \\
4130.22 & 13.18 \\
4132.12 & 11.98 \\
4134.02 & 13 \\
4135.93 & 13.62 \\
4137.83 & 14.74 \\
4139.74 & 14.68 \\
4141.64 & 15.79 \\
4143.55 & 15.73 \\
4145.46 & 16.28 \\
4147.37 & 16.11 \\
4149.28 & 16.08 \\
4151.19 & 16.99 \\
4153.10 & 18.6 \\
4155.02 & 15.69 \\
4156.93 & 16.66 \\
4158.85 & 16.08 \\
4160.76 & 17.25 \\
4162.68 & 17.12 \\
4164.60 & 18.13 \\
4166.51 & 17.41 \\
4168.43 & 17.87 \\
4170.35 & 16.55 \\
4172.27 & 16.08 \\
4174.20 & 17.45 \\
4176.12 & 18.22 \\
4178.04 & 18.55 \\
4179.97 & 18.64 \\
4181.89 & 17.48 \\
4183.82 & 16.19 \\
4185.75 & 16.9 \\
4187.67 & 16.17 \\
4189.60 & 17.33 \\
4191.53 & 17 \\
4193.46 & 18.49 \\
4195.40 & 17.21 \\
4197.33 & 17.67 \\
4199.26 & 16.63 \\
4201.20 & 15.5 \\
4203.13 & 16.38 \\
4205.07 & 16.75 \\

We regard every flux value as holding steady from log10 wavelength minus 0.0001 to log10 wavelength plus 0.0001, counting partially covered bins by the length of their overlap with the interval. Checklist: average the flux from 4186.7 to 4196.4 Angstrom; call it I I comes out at 17.2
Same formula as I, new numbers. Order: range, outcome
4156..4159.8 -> 16.3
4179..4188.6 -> 17.1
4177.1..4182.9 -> 18.2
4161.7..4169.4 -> 17.6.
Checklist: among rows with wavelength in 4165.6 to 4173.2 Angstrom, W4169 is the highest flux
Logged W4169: 17.87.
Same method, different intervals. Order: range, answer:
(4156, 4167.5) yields 18.13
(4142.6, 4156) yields 18.6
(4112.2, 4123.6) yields 16.29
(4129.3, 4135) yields 13.18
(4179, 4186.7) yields 18.64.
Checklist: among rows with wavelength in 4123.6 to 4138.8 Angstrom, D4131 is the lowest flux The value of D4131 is 11.27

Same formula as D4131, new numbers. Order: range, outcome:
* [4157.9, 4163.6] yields 16.08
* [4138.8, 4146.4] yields 14.68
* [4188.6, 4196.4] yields 17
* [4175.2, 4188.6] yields 16.17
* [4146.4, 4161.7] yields 15.69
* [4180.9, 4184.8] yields 16.19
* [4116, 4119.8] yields 15.92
